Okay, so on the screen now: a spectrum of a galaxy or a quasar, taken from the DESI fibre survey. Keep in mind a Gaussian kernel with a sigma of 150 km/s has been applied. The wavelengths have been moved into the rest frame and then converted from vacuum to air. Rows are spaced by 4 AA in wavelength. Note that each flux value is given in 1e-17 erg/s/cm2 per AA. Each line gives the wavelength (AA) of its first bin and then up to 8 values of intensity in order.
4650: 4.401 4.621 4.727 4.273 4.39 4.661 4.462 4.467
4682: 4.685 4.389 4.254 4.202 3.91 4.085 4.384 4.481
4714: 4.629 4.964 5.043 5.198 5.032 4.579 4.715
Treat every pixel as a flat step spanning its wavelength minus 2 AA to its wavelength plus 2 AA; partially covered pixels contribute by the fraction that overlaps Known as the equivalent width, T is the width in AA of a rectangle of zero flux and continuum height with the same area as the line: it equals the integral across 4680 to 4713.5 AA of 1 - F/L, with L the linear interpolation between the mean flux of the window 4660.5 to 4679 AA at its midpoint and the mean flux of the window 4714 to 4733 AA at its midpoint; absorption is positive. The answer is 2.9 AA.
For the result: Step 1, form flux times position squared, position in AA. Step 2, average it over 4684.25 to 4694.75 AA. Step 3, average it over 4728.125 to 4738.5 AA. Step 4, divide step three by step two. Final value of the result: 1.14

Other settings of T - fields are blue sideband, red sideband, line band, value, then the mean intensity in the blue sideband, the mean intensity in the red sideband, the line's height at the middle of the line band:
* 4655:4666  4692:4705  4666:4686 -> -1.0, 4.49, 4.09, 4.33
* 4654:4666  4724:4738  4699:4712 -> 1.3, 4.5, 4.9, 4.76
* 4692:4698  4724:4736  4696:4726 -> -0.3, 4.1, 4.94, 4.48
